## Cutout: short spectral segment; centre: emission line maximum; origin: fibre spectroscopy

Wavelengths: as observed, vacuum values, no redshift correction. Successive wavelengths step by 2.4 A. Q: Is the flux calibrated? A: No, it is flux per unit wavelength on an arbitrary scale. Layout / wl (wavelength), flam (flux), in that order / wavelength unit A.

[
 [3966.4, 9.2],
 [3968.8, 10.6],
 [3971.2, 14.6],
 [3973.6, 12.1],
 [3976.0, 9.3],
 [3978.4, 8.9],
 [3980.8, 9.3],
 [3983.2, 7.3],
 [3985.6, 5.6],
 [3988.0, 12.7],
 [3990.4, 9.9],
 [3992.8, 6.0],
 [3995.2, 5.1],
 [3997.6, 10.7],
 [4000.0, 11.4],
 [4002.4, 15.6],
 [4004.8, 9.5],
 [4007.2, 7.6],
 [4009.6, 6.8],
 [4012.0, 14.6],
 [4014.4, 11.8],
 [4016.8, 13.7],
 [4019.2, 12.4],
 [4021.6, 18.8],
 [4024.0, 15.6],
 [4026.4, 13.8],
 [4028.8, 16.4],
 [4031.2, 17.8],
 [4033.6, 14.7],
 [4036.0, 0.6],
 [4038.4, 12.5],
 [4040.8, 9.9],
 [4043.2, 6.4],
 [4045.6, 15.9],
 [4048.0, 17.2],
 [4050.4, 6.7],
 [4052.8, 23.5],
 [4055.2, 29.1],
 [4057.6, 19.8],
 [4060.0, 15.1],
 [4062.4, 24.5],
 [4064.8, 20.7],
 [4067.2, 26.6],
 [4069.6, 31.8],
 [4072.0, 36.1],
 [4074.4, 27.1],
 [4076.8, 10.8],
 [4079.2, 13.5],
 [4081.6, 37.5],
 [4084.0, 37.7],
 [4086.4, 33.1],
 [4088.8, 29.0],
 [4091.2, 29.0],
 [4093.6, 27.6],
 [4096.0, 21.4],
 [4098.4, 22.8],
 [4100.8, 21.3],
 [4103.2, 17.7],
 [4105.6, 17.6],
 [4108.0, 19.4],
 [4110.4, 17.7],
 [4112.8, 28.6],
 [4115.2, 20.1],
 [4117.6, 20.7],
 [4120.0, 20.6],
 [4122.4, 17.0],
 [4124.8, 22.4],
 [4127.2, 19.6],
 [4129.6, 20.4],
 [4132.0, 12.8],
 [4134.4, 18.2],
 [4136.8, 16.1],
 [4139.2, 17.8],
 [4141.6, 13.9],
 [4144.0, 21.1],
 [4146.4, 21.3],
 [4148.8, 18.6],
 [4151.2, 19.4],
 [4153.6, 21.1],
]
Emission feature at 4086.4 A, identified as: Lyman alpha 1216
